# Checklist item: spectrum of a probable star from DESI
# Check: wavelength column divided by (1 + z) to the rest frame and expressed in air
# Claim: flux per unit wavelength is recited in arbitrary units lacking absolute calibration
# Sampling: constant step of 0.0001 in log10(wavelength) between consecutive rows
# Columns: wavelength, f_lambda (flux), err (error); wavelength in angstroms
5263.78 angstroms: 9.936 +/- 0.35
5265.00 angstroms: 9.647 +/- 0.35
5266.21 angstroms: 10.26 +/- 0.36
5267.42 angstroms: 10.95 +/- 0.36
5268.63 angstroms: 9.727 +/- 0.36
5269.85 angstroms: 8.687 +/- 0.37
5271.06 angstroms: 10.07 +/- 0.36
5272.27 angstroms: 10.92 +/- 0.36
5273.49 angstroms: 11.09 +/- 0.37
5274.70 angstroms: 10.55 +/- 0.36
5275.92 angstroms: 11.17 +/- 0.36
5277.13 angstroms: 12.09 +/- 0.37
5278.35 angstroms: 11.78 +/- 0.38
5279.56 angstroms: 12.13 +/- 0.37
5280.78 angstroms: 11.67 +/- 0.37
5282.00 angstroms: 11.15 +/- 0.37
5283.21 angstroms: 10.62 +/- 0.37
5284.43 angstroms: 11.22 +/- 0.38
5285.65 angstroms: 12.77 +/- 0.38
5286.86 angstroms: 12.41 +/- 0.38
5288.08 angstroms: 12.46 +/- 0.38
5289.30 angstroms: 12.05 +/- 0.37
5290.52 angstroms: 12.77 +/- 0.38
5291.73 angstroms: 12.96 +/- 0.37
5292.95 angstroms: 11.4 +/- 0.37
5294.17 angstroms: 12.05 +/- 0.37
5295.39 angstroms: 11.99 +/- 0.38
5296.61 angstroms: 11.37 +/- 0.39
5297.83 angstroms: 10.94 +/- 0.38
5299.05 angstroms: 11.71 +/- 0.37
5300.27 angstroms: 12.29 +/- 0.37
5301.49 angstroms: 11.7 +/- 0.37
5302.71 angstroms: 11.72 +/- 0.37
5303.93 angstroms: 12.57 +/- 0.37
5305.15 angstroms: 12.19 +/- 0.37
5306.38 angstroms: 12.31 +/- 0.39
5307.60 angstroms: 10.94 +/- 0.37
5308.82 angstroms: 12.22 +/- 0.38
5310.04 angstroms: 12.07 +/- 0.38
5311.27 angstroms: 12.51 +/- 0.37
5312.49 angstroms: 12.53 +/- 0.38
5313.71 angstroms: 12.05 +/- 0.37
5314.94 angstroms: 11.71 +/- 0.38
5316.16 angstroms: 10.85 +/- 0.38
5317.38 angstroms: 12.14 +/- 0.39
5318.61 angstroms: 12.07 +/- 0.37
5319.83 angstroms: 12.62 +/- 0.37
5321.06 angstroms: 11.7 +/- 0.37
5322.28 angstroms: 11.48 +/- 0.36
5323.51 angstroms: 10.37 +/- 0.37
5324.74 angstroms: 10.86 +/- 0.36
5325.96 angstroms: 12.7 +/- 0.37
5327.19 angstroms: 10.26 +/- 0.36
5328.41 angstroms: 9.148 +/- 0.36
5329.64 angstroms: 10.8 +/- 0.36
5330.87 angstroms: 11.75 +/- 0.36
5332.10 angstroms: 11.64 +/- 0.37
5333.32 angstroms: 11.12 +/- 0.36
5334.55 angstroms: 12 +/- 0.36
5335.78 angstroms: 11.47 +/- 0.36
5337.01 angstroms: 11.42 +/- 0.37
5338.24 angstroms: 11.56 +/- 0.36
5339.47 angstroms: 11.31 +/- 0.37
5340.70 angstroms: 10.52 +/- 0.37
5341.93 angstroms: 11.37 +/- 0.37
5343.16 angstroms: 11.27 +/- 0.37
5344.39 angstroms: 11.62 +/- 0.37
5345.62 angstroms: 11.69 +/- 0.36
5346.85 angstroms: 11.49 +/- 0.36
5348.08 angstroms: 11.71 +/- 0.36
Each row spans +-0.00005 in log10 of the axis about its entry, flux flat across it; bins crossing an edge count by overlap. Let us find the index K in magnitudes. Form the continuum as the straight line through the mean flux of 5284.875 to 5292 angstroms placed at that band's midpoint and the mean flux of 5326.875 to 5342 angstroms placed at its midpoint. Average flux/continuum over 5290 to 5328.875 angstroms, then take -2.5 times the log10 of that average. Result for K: 0.01 mag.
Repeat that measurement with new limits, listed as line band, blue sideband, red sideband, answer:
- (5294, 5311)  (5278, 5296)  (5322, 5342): -0.02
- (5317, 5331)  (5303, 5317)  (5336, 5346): 0.04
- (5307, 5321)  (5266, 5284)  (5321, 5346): -0.08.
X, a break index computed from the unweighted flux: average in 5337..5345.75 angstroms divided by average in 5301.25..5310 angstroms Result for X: 0.95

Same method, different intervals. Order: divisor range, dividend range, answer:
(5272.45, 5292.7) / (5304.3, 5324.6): 1.01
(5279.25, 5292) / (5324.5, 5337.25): 0.93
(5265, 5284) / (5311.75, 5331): 1.06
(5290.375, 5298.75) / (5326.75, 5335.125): 0.92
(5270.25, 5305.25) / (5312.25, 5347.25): 0.98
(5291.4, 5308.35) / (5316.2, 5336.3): 0.96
